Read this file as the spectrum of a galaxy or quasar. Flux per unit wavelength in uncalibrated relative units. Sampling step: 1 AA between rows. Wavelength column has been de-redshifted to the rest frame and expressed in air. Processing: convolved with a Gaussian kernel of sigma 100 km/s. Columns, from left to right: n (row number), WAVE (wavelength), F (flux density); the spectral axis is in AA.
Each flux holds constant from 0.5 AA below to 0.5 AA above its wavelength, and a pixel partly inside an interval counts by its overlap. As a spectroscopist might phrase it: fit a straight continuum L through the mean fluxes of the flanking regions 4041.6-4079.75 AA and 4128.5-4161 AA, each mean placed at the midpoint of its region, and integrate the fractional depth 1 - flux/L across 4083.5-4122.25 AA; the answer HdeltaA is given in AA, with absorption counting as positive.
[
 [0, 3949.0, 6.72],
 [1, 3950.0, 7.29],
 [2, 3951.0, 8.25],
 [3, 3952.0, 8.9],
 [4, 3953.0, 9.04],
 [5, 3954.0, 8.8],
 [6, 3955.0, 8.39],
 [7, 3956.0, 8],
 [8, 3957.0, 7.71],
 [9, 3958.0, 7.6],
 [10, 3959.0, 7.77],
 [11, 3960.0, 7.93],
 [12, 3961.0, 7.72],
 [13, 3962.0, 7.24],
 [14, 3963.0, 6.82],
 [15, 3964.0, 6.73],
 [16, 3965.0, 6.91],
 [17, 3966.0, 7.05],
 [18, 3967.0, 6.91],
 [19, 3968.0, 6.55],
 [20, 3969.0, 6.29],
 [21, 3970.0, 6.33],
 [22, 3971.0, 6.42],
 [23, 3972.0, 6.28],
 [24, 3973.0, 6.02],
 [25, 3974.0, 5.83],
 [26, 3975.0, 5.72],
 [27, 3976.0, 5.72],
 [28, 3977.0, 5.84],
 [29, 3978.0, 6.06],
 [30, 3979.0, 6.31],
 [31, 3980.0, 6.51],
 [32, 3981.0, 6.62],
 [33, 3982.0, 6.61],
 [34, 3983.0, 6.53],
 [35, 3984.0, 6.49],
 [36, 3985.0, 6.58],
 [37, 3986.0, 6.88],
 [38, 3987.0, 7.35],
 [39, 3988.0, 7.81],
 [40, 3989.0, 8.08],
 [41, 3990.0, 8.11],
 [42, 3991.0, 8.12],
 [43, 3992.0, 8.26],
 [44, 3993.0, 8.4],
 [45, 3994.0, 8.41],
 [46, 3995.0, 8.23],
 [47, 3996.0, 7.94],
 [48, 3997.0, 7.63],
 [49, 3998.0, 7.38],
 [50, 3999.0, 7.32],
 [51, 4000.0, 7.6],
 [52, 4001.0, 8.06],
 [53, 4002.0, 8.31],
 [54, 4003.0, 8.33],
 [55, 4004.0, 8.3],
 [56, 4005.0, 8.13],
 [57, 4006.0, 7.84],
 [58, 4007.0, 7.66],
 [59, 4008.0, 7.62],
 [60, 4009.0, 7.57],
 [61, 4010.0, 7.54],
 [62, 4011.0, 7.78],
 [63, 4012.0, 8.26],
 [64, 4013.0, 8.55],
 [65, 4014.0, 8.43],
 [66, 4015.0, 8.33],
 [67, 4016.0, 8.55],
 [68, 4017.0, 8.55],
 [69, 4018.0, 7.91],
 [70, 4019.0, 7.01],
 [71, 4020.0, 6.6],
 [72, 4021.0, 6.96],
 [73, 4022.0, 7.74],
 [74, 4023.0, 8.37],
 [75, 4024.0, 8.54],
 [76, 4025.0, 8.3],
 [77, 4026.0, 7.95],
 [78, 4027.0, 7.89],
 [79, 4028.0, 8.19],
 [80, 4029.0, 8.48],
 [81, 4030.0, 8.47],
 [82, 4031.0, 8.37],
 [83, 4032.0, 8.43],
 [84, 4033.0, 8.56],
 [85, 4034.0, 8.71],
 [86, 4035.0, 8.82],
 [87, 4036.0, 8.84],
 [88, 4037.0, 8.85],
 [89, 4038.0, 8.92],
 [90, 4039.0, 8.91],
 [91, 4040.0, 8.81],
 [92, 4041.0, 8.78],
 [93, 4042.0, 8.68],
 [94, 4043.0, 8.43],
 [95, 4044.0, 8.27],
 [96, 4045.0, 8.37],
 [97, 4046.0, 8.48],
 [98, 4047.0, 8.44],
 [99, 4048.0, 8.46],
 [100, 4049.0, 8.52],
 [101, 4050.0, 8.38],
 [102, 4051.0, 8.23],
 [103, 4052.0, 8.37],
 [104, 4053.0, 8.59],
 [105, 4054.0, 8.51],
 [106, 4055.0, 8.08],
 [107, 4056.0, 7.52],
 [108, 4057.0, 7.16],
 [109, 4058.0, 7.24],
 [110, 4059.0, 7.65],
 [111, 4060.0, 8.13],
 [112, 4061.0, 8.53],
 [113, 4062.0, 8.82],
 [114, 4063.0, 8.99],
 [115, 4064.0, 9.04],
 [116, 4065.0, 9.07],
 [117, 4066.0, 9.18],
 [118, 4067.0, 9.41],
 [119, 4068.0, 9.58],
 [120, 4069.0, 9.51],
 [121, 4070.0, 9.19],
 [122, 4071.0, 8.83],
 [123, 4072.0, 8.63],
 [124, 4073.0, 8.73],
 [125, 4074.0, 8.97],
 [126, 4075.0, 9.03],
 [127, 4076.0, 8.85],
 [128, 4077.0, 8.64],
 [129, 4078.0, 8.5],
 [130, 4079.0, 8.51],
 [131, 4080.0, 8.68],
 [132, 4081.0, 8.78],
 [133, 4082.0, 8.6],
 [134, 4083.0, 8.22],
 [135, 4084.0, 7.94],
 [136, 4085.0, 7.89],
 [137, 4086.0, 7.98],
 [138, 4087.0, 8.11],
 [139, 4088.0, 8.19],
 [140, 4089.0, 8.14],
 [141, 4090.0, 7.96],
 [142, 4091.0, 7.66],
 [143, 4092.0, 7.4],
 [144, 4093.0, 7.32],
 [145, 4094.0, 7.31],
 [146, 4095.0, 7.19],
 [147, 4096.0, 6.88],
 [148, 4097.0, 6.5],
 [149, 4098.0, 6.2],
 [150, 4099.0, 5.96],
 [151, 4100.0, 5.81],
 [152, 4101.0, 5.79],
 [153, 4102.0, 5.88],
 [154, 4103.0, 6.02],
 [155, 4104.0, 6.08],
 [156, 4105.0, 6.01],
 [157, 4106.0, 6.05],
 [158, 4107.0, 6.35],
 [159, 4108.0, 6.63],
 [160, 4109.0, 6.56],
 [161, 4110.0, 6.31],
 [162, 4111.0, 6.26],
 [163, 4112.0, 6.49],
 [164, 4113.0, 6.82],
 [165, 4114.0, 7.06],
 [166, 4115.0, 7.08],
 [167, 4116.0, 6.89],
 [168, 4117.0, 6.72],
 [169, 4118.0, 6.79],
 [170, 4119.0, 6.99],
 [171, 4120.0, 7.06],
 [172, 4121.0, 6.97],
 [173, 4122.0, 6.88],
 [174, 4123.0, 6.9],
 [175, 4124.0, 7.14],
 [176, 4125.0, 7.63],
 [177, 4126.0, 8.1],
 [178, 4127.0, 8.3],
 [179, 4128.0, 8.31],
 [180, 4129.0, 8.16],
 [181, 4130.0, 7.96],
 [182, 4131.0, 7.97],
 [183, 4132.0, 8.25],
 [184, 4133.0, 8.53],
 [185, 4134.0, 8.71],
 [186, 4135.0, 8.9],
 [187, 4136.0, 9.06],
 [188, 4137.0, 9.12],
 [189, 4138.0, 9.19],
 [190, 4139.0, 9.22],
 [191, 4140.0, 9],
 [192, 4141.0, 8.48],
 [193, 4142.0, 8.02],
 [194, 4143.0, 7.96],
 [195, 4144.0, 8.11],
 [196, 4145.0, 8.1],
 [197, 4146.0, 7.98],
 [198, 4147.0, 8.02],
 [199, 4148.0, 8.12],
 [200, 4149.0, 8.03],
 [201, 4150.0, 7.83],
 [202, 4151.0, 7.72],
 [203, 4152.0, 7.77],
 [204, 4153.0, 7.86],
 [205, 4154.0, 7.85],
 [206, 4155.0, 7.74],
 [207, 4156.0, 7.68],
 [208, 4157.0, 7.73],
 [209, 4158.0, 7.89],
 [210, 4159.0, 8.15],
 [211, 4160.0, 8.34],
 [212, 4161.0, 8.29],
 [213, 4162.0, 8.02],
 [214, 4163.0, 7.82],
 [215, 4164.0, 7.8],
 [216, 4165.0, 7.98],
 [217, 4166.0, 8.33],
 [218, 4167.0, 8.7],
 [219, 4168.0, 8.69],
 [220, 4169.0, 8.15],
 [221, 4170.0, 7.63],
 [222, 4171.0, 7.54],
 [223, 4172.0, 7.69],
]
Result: 7.0 AA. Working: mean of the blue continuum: 8.57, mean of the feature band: 6.88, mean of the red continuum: 8.23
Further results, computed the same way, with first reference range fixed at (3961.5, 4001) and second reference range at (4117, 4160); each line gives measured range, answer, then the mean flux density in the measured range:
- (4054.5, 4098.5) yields -3.8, 8.24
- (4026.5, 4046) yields -3.3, 8.57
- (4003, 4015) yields -1.4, 8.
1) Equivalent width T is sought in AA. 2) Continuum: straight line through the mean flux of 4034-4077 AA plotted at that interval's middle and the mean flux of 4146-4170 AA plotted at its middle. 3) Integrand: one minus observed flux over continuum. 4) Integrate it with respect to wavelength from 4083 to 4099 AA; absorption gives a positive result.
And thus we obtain 1.76 AA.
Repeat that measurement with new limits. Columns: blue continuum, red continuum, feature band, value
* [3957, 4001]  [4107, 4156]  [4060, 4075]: -3.1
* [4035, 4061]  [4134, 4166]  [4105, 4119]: 2.8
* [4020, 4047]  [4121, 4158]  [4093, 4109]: 3.6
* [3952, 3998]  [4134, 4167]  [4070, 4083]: -1.6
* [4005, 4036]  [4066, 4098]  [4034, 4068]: -1.4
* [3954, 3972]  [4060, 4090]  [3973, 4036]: 0.9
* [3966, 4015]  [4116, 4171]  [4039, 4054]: -1.9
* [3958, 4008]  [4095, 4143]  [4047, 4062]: -1.9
